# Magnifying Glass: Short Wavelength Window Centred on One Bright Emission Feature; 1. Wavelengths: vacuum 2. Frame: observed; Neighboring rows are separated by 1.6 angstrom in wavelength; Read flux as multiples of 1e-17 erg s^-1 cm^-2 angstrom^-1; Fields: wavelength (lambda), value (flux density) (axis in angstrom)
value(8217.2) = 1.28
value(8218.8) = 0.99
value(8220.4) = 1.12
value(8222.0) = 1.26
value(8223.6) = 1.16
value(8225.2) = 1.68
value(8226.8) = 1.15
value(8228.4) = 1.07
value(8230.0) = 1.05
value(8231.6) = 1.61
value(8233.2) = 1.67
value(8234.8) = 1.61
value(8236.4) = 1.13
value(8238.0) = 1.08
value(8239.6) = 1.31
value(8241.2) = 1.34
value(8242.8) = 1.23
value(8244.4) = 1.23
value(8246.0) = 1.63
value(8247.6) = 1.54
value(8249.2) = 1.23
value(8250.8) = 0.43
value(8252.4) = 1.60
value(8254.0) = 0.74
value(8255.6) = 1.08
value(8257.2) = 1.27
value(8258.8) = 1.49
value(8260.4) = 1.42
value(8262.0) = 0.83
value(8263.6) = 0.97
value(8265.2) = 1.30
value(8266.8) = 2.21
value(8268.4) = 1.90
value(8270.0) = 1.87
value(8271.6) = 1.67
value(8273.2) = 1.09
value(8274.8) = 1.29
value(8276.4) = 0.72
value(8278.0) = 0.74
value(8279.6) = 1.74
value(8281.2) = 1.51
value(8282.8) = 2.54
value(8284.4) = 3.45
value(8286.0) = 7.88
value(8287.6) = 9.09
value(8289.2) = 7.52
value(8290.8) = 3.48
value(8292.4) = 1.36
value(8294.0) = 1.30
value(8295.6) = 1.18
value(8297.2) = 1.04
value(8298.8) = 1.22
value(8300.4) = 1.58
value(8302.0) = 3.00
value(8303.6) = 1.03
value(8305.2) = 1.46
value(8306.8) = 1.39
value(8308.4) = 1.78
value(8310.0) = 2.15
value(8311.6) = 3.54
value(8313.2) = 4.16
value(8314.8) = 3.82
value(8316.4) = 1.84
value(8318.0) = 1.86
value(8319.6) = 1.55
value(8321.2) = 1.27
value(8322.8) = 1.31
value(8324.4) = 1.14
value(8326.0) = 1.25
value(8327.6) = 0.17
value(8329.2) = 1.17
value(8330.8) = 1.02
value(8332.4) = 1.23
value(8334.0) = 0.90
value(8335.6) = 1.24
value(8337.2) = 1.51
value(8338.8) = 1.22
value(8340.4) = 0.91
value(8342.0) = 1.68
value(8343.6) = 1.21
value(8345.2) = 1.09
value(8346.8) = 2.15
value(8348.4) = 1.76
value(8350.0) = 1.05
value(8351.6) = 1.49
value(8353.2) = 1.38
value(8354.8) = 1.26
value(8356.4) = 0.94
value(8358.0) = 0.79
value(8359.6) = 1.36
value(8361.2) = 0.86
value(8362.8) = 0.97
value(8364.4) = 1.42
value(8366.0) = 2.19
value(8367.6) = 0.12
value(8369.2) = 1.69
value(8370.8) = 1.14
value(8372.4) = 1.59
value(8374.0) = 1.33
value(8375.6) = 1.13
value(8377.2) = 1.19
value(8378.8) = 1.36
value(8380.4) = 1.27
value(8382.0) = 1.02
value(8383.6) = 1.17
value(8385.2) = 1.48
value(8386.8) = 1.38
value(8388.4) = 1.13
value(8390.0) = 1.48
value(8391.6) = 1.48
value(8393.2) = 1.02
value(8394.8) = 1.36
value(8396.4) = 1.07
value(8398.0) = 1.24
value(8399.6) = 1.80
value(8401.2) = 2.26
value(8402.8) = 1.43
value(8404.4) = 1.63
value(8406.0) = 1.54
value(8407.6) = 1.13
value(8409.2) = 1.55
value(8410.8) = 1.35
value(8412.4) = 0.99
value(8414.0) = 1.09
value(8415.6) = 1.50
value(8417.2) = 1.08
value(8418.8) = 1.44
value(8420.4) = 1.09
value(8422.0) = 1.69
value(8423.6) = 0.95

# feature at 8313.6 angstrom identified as [N II]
